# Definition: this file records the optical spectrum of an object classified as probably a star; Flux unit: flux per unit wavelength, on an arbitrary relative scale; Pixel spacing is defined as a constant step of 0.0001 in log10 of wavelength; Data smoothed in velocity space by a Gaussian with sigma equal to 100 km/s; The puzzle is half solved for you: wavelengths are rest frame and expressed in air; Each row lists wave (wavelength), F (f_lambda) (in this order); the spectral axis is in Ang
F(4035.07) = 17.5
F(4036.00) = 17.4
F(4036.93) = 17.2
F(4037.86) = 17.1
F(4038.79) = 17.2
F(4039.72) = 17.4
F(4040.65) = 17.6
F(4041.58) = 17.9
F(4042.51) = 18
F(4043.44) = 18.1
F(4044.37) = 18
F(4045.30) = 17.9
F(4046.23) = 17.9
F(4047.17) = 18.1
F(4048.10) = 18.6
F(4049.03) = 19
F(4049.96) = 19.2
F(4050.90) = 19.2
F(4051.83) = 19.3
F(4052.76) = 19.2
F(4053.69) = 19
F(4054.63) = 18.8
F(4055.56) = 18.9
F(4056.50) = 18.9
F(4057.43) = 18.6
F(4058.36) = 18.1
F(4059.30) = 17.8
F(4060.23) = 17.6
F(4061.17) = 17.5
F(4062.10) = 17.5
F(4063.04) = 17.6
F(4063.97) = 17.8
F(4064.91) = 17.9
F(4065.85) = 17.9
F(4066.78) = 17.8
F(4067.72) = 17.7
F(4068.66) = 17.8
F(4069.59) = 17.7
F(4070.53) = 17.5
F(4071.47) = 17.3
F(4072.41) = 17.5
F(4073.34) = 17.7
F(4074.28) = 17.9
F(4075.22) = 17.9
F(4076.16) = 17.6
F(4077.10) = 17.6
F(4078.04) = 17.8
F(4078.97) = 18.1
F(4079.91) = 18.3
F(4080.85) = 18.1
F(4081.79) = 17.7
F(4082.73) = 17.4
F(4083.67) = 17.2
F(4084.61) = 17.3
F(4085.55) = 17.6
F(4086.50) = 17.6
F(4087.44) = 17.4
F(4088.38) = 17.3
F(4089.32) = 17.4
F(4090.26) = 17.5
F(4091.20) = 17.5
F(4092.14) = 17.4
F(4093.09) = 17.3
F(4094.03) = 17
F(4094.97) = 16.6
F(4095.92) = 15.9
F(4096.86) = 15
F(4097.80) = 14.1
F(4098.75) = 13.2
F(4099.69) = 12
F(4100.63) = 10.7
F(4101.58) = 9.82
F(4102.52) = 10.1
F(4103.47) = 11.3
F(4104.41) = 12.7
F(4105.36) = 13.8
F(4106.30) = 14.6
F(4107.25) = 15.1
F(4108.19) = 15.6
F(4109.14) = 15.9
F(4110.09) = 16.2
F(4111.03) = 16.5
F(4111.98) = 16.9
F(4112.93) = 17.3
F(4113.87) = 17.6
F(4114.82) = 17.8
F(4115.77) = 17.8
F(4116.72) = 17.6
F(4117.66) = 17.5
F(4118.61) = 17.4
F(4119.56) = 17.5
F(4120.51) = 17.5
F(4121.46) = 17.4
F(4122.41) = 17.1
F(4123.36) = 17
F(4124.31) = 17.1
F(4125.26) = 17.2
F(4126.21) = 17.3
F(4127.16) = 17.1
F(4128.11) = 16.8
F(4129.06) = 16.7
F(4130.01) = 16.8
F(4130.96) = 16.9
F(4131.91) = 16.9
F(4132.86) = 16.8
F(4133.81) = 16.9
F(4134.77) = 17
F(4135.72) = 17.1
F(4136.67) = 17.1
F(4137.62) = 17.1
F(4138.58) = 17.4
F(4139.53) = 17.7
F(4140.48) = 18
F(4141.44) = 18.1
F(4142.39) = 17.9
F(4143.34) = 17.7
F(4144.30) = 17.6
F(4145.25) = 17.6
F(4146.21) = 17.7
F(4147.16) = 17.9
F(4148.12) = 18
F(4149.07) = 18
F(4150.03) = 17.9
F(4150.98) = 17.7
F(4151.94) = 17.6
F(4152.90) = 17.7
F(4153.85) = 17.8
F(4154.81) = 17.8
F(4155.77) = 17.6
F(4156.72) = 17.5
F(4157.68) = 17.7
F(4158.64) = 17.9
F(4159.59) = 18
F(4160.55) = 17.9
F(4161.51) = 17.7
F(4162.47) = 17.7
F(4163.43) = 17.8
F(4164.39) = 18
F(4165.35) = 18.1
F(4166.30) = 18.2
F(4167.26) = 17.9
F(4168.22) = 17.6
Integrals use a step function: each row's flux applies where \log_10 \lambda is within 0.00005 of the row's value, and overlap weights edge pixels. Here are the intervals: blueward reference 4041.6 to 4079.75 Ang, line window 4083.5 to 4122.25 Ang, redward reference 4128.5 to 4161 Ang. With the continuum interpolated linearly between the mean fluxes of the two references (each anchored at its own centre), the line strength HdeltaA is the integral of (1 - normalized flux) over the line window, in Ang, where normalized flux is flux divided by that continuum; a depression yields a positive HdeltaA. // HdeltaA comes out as 4.27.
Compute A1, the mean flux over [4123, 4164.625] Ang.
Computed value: 17.5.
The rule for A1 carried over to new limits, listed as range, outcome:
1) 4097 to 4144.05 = 16.1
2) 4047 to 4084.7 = 18.1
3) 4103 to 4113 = 15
